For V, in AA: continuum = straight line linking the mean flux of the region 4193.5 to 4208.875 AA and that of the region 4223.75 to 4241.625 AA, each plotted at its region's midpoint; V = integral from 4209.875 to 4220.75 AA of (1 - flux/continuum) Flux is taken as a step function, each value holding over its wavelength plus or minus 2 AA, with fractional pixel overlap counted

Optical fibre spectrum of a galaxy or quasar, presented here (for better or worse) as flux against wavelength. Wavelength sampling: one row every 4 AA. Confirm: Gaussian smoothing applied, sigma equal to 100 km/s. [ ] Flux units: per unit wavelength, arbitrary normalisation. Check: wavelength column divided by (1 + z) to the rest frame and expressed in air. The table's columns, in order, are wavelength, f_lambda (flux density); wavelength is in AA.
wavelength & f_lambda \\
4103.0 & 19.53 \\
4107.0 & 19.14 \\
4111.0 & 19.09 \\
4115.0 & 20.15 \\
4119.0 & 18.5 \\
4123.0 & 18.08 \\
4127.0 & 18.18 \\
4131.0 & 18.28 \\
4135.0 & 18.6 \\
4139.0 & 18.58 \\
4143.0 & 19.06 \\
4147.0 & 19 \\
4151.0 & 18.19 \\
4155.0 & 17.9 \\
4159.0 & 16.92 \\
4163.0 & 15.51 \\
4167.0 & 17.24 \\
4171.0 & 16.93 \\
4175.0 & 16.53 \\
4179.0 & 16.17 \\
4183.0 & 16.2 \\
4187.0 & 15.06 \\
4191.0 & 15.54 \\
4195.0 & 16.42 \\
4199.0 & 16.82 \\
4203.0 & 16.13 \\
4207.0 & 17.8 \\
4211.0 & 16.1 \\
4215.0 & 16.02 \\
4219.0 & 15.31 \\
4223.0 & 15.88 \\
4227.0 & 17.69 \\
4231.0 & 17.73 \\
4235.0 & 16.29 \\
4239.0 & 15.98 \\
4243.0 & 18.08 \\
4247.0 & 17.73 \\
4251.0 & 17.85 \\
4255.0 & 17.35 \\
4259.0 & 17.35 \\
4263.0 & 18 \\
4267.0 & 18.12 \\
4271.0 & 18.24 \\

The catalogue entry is 0.7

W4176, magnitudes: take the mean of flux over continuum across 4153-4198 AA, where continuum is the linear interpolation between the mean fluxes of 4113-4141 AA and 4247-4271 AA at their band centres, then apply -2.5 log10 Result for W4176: 0.12 mag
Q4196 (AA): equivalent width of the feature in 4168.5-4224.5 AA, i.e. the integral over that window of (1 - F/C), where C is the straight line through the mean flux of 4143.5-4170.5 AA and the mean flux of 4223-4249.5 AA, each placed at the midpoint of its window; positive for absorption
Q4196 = 3.62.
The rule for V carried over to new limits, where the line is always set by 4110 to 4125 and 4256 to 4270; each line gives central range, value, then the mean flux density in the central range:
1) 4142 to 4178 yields 2.37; 17.4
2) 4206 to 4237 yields 2.69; 16.6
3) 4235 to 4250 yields 0.67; 17.2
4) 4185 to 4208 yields 2.64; 16.2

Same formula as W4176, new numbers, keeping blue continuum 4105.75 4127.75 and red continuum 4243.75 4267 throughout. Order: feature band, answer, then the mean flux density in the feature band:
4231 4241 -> 0.09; 16.5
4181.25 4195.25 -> 0.16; 15.7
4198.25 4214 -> 0.09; 16.7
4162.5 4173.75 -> 0.11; 16.7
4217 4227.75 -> 0.12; 16.1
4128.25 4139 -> 0.02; 18.4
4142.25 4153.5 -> 0.00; 18.7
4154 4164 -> 0.11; 16.8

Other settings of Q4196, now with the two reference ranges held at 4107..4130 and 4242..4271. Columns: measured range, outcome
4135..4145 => -0.1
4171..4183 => 1.3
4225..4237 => 0.5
